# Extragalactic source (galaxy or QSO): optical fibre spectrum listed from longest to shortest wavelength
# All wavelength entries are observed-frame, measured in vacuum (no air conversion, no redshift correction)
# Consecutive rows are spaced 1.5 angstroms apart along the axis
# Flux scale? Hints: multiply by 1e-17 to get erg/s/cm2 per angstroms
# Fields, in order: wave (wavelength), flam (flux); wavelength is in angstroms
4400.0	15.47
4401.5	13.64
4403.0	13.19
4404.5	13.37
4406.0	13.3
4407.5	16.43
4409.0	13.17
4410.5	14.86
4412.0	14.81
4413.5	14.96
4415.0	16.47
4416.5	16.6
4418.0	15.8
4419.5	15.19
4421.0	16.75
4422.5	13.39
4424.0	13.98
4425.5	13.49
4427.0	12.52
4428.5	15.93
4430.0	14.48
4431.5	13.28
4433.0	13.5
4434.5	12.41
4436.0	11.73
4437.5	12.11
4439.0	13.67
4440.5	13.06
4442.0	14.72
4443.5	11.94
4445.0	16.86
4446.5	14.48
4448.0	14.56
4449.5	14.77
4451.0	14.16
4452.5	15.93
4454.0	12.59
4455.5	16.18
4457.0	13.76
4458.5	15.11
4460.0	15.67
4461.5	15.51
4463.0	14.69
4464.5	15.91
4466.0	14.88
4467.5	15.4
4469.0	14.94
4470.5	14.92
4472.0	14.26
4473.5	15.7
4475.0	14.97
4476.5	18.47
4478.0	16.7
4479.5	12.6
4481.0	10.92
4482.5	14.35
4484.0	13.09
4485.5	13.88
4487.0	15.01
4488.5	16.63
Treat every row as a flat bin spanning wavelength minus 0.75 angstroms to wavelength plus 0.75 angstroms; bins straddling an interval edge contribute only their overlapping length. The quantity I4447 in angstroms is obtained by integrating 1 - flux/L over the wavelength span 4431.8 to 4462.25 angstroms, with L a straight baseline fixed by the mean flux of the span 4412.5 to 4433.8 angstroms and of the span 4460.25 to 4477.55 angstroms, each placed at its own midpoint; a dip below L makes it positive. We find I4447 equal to 2.0 angstroms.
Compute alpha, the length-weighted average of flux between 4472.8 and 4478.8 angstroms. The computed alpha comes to 16.4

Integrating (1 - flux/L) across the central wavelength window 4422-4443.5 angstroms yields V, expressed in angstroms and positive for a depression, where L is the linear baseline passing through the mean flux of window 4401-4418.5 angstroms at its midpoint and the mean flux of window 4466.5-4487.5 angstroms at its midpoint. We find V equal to 1.9 angstroms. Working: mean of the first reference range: 14.7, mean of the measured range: 13.4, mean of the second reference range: 14.7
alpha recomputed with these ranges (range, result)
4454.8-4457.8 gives 15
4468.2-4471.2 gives 14.9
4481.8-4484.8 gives 13.7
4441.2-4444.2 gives 13.3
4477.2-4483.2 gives 13.7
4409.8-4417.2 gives 15.5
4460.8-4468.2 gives 15.3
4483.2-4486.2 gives 13.5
